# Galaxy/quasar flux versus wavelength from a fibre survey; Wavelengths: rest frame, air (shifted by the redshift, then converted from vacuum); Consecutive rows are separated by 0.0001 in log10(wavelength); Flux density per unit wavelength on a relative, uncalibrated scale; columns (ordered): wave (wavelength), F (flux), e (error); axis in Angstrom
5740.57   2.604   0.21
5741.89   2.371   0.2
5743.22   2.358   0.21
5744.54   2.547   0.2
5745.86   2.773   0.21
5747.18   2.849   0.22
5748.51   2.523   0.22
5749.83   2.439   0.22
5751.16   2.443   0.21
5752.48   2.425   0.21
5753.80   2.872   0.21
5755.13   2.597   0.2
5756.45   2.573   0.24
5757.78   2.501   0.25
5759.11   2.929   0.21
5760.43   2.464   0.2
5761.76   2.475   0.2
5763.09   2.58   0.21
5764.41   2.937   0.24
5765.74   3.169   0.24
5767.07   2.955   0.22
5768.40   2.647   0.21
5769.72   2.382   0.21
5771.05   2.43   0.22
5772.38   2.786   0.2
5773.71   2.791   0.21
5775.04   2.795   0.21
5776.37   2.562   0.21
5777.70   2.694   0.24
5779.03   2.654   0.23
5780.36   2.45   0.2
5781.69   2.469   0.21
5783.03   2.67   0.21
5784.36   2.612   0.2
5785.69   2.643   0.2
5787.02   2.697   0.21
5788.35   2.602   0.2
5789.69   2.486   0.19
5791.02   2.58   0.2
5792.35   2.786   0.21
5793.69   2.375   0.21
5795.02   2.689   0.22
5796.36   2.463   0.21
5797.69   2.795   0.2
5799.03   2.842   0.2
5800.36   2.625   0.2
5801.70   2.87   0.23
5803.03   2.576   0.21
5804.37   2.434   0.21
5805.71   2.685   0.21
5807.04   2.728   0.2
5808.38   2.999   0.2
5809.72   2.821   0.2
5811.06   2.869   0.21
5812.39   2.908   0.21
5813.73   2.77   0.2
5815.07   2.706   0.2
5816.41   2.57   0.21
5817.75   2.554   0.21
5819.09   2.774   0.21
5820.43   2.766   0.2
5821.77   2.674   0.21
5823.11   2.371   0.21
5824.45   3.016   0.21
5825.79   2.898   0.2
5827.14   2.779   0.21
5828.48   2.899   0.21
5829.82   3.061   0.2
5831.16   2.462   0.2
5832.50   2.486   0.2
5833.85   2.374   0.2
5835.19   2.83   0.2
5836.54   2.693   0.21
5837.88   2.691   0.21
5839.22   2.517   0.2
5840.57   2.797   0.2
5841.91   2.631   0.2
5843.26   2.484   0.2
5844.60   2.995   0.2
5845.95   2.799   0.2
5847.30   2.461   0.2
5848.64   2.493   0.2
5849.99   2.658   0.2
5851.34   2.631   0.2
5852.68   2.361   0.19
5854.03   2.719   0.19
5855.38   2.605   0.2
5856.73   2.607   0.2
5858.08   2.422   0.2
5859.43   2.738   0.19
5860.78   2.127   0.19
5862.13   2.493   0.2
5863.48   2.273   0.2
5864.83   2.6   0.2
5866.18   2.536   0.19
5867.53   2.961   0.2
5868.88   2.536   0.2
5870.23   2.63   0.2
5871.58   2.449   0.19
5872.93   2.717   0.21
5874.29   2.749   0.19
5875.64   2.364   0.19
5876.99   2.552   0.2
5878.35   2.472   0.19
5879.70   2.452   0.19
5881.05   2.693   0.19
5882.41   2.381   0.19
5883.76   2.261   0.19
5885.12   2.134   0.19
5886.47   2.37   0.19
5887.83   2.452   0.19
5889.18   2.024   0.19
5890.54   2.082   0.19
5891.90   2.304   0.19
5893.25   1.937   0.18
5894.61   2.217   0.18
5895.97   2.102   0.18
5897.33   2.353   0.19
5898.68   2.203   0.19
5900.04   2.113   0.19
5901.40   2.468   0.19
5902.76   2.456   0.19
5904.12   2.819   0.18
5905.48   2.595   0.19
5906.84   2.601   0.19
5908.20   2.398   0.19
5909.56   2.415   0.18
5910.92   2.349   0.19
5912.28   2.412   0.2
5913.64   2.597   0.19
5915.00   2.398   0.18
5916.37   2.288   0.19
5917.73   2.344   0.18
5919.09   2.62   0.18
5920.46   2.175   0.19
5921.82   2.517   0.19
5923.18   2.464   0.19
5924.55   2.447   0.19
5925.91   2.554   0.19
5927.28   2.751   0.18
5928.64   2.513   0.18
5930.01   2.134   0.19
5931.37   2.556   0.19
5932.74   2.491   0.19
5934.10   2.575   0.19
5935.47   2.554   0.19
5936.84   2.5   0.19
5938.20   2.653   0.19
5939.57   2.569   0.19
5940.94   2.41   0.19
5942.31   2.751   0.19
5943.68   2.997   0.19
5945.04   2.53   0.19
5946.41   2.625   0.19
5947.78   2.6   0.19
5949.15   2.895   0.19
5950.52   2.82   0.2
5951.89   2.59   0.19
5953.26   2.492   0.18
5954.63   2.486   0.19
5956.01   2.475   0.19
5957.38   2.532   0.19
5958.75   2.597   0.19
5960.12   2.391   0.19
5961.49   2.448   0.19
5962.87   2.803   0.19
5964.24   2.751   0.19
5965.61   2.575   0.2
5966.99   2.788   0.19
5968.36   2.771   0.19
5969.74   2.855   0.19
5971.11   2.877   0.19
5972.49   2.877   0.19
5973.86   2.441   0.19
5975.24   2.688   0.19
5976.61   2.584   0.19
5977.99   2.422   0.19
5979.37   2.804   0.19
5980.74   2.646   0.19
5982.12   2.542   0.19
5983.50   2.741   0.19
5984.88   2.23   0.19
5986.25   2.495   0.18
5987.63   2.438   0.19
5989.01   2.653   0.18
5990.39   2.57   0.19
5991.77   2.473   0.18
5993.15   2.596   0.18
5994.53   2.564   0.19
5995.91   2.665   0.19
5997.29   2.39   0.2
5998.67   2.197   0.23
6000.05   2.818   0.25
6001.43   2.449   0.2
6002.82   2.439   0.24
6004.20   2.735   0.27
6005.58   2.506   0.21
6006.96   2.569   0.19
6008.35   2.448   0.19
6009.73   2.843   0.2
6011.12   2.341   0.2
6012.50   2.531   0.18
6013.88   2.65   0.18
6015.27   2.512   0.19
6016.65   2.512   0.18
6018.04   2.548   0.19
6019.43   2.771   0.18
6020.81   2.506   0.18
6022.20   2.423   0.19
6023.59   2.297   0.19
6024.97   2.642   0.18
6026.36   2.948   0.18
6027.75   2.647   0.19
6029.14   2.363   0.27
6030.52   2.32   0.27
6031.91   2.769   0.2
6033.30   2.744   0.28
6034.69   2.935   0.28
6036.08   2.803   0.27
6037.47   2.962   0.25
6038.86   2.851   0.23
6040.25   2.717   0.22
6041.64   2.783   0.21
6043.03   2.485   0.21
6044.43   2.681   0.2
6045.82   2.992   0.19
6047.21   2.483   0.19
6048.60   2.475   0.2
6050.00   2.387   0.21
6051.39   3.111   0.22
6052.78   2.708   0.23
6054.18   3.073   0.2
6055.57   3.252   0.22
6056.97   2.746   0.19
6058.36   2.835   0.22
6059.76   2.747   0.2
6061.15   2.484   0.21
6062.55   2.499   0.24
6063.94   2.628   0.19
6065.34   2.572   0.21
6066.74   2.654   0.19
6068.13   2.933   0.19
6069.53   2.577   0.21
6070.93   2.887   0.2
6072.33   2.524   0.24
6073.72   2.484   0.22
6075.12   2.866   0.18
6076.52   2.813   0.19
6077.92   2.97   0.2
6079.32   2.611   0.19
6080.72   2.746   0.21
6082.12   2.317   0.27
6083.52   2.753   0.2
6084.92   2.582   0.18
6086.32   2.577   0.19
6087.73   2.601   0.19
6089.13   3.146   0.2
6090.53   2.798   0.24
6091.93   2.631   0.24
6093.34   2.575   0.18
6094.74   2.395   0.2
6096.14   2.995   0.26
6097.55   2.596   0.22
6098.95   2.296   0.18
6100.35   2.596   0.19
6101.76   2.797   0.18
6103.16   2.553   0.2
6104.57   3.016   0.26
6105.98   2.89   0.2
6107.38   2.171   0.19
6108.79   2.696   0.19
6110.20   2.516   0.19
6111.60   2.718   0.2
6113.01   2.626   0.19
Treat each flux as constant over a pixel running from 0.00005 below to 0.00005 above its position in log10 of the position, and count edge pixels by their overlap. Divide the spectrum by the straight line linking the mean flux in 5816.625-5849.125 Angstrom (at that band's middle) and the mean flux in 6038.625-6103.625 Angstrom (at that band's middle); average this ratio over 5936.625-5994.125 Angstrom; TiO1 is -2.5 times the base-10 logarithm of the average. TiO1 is 0.03 mag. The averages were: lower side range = 2.69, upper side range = 2.7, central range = 2.62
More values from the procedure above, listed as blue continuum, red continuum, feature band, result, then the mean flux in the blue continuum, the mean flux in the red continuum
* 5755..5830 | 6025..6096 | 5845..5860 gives 0.04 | 2.69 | 2.71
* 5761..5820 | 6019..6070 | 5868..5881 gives 0.05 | 2.68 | 2.7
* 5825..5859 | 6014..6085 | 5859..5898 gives 0.11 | 2.66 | 2.69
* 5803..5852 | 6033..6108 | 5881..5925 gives 0.15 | 2.7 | 2.71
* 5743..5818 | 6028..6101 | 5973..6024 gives 0.06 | 2.66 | 2.7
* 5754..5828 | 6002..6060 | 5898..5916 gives 0.10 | 2.68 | 2.67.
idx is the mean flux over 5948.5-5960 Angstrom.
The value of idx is 2.6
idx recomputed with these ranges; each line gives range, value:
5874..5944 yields 2.43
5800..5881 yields 2.65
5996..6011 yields 2.54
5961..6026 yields 2.59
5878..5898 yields 2.28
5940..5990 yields 2.63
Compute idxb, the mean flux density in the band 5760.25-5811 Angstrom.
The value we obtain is 2.67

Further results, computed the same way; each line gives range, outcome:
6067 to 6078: 2.74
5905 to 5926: 2.44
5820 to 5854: 2.67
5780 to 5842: 2.68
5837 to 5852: 2.65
